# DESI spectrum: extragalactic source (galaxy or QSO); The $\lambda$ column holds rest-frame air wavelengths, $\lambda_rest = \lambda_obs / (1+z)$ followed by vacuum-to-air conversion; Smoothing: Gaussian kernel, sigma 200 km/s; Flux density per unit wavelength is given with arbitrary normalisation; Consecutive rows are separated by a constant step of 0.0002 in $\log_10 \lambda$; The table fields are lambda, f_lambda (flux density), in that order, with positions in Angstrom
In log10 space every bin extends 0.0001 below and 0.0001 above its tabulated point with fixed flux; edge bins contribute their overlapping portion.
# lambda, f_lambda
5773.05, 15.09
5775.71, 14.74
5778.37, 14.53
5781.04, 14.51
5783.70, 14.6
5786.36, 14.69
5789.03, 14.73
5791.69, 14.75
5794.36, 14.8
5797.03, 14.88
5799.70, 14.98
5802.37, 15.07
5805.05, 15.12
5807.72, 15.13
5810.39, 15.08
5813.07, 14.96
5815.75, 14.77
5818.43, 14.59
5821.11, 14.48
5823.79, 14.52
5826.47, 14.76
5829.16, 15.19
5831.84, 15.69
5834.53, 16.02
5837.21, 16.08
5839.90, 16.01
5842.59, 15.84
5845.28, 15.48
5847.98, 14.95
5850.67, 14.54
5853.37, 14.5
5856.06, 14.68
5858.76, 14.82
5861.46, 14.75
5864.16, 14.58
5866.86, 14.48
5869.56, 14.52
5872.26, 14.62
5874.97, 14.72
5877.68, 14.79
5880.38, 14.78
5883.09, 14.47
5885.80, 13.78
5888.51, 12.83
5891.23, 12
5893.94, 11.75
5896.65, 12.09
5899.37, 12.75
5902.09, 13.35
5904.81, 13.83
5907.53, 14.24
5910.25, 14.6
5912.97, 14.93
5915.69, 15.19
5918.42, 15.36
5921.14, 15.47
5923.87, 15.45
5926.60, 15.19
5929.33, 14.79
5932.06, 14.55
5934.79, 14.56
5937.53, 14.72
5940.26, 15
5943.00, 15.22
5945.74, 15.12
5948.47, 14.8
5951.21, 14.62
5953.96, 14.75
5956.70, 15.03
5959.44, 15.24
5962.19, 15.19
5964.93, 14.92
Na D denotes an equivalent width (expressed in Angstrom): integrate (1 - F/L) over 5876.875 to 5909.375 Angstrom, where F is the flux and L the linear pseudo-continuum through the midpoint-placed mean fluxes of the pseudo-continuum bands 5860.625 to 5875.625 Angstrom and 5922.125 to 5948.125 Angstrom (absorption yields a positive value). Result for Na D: 3.0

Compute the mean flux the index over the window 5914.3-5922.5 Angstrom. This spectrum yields 15.3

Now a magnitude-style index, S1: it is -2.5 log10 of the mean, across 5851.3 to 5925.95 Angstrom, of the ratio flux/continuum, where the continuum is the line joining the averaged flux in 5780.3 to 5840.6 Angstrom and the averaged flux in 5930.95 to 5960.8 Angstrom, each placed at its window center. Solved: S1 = 0.05 mag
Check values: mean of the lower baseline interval 15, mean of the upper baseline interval 14.9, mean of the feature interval 14.2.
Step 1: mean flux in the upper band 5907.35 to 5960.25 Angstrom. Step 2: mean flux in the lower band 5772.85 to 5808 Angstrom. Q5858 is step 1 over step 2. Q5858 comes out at 1.01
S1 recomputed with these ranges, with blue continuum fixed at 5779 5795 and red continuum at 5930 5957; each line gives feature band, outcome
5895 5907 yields 0.135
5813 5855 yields -0.032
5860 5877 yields 0.010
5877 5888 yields 0.033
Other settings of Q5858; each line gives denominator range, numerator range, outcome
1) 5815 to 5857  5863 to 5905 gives 0.90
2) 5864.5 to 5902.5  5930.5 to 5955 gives 1.08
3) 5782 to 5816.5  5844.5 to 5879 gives 0.99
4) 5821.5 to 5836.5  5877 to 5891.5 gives 0.91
